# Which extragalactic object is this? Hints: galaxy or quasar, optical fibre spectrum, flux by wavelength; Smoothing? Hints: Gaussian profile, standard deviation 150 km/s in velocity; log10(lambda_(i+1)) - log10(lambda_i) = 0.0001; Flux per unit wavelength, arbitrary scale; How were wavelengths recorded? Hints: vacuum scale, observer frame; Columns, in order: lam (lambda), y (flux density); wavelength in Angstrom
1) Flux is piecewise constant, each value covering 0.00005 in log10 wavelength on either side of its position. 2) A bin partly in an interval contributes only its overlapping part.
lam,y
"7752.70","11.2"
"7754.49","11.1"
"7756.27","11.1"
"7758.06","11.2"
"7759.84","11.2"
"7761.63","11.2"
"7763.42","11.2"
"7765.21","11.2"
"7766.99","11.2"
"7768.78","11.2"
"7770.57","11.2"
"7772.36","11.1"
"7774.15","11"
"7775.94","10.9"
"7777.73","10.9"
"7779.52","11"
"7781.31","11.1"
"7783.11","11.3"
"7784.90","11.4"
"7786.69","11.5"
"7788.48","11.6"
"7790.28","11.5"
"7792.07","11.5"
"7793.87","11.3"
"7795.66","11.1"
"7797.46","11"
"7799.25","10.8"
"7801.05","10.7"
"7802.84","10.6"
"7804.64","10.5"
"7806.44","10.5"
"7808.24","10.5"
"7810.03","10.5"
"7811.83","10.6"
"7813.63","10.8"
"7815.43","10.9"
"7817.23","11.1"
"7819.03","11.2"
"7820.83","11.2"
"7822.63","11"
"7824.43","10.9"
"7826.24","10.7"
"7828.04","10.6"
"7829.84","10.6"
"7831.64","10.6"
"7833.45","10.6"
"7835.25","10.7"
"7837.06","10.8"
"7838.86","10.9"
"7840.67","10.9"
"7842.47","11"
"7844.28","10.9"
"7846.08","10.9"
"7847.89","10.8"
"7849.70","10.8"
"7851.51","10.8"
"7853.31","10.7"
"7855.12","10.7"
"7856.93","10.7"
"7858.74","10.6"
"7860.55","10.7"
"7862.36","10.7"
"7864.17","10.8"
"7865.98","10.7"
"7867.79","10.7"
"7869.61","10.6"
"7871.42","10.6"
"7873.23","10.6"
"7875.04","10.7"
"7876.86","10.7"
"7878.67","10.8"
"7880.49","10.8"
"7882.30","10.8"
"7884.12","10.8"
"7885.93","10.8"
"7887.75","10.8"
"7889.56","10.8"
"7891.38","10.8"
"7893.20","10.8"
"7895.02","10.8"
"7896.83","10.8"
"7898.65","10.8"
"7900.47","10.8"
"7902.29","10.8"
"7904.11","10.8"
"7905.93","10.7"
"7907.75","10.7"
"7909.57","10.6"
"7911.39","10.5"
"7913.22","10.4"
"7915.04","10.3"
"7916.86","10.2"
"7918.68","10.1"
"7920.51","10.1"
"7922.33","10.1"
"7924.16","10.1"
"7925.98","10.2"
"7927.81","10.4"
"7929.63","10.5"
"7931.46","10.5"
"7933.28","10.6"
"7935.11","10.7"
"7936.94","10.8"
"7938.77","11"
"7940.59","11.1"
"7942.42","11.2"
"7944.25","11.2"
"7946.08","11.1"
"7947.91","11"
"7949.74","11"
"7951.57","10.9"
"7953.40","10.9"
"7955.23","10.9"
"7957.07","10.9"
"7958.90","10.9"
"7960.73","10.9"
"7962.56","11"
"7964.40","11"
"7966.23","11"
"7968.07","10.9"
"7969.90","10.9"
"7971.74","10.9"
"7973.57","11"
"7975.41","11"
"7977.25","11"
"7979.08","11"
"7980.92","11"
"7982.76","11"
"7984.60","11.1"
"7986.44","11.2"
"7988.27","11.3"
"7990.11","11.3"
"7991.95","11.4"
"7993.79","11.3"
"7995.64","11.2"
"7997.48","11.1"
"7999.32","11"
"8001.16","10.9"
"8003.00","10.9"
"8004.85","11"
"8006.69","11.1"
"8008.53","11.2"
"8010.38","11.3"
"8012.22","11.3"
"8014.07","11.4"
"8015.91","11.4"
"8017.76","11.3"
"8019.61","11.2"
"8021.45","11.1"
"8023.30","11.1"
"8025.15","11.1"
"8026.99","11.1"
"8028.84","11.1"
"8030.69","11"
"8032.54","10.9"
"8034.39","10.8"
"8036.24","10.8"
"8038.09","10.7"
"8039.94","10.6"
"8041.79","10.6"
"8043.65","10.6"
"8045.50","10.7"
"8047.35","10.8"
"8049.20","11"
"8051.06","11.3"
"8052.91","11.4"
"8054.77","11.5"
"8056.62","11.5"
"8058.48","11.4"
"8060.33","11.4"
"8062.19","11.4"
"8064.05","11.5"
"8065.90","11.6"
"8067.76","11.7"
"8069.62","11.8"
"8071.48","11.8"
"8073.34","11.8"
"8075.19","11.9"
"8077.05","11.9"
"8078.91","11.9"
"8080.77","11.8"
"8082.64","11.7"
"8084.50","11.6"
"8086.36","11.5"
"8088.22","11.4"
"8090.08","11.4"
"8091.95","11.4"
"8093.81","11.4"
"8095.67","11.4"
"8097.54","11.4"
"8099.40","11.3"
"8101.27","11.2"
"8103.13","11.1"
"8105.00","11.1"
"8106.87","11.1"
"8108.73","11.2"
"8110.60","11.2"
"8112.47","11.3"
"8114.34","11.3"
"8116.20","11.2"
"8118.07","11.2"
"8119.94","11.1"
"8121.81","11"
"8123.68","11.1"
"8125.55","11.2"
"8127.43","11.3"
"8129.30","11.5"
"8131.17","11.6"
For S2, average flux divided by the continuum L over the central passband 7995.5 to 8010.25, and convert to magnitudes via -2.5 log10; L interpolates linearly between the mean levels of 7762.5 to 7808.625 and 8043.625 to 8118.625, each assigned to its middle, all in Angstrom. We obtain 0.03 mag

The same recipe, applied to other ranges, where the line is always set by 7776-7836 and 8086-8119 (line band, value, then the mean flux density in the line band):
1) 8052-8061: -0.021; 11.4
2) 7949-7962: 0.019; 10.9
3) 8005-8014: -0.005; 11.2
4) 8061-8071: -0.034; 11.6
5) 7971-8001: 0.003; 11.1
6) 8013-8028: -0.003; 11.2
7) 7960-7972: 0.018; 10.9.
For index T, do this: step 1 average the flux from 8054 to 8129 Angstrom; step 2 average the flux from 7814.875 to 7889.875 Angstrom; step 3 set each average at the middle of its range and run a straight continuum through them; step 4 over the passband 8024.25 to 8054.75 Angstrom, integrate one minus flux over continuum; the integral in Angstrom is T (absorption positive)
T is 1.0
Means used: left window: 10.8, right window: 11.4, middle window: 10.9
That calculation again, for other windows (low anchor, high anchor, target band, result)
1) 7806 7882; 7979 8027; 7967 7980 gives 0.2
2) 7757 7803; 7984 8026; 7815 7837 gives 0.6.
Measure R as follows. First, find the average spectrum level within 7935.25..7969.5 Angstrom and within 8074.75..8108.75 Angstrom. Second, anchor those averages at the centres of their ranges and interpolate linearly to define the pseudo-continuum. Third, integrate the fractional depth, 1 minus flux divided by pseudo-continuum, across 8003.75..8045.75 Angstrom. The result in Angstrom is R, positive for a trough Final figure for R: 0.8 Angstrom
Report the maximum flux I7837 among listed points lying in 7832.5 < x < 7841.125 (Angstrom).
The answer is 10.9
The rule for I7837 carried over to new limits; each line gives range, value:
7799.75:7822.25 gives 11.2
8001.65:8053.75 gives 11.4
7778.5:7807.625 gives 11.6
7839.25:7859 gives 11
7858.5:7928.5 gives 10.8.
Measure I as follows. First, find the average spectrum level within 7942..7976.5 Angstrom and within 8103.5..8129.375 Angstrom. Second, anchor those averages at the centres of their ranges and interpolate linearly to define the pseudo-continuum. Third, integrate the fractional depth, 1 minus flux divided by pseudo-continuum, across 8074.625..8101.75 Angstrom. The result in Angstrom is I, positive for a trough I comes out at -1.0 Angstrom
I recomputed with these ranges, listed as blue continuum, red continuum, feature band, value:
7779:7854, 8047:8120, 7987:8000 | 0.0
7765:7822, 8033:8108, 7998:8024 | 0.2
